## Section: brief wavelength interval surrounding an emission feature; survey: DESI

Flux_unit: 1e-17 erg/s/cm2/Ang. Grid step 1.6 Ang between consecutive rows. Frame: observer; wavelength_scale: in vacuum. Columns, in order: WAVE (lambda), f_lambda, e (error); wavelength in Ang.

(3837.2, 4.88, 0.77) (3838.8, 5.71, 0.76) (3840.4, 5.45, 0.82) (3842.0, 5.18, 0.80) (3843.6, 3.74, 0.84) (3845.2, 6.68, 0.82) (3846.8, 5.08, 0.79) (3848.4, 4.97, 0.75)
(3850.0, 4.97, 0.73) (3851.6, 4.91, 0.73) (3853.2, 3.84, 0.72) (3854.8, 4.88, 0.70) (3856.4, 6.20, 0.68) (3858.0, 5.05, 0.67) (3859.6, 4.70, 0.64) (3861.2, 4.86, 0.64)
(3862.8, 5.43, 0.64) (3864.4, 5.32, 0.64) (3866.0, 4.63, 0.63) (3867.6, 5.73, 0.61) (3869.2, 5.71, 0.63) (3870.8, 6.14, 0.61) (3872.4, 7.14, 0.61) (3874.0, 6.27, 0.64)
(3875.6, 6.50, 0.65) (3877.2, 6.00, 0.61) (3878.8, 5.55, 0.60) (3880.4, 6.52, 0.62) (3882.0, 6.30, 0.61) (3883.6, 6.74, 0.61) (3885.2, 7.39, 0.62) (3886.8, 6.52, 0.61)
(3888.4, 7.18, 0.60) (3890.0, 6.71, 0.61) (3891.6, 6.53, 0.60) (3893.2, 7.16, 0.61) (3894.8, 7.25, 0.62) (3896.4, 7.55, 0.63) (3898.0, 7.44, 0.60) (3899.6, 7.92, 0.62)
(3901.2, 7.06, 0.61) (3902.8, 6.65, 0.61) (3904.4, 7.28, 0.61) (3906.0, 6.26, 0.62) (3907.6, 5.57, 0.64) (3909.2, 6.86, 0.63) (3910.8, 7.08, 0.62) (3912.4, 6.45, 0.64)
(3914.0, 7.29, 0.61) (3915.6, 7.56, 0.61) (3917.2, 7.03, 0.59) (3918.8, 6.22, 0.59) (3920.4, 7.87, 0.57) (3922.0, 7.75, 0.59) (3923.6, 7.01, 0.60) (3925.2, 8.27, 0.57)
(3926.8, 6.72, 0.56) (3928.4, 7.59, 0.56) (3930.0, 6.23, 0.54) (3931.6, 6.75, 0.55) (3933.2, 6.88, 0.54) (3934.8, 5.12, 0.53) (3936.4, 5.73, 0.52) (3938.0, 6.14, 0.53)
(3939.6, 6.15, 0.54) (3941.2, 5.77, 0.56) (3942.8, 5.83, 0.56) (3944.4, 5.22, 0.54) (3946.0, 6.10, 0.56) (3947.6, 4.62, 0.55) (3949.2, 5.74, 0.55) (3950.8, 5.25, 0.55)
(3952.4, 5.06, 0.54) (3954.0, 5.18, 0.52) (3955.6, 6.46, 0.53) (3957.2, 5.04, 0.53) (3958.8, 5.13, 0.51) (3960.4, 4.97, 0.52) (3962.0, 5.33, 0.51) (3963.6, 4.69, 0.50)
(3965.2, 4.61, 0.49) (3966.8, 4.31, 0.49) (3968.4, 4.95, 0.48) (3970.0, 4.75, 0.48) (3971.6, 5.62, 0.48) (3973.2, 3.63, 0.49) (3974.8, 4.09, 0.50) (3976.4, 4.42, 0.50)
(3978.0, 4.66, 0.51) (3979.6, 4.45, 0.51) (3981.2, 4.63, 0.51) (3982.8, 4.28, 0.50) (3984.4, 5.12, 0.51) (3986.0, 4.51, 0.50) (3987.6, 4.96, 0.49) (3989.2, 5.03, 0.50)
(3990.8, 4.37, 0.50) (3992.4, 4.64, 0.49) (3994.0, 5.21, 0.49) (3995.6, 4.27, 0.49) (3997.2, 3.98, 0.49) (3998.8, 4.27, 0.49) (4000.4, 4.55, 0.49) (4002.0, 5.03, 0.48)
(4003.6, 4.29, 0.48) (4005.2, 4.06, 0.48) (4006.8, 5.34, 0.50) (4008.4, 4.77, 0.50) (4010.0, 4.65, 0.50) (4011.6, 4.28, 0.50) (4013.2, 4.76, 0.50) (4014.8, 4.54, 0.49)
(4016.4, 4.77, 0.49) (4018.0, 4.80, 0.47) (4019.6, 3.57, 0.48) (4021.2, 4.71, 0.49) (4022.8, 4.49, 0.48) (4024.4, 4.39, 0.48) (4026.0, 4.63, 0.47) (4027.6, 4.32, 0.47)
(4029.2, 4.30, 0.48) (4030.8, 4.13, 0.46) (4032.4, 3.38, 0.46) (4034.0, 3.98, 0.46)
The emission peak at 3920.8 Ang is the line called C III]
